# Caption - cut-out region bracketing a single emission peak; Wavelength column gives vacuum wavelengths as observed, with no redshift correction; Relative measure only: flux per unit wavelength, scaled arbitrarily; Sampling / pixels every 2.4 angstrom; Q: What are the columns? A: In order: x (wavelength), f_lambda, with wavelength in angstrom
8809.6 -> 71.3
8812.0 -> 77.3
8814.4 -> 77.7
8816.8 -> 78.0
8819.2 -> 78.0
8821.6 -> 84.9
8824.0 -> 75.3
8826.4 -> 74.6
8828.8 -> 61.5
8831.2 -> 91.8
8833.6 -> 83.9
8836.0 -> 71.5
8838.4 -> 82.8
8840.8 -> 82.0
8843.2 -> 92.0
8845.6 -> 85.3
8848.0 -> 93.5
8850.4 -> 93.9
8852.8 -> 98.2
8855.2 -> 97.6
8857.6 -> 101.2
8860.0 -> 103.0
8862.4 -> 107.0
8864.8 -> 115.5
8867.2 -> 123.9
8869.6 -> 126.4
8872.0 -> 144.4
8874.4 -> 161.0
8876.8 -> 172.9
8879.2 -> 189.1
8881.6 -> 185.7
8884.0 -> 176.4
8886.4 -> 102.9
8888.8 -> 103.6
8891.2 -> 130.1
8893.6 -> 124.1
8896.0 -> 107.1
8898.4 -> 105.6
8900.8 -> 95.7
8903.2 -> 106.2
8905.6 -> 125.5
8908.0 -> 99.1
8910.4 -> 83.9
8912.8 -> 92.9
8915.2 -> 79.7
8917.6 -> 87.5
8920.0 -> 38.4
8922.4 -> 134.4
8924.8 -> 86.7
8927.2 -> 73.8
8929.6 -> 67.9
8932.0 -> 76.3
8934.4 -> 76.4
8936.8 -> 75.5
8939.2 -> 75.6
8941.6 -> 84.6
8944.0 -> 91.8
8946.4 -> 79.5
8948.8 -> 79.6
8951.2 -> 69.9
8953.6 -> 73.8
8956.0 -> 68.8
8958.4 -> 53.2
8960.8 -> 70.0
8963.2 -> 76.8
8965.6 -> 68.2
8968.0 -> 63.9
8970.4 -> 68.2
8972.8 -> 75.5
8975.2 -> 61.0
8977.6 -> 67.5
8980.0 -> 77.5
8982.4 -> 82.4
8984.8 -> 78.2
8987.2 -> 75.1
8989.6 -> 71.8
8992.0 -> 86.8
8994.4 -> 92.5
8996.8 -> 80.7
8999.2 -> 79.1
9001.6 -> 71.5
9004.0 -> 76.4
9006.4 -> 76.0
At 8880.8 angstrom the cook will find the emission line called H-beta 4861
